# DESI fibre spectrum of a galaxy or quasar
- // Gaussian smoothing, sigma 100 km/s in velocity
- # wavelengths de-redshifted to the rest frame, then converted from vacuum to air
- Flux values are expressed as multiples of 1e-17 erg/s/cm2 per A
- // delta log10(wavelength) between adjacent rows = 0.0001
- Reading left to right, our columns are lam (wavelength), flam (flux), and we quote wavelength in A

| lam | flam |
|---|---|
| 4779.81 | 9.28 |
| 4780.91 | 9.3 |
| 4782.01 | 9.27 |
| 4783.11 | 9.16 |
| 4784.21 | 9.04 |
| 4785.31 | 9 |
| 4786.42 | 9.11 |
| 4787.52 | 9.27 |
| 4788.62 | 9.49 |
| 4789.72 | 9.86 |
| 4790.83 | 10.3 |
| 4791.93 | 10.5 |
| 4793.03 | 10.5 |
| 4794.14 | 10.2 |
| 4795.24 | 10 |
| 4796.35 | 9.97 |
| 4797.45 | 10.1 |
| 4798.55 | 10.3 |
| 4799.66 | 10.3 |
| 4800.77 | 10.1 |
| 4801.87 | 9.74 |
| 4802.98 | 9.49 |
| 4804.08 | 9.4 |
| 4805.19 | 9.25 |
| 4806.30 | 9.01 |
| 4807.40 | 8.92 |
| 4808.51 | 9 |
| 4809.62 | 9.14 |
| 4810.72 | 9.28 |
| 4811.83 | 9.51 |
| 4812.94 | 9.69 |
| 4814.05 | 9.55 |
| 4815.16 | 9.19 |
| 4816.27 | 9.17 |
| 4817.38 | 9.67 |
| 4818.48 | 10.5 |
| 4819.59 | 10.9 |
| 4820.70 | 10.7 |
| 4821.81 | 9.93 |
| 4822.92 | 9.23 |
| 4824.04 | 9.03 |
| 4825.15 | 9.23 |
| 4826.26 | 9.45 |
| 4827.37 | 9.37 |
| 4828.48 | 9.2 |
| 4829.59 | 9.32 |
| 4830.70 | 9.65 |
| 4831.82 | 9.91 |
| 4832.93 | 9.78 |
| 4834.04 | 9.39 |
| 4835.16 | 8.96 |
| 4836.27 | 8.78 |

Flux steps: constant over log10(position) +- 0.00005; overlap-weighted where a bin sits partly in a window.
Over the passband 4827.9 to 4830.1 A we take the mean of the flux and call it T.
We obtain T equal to 9.28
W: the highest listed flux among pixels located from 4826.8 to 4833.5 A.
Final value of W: 9.91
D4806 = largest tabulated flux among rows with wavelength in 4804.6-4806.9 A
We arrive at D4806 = 9.25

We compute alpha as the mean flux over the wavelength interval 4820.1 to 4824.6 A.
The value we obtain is 9.72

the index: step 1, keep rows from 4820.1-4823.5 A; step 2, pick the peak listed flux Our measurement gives 10.7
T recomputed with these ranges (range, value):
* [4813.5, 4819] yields 9.62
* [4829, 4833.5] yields 9.67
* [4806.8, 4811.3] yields 9.1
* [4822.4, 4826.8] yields 9.22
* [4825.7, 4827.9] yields 9.42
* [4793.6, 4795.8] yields 10.1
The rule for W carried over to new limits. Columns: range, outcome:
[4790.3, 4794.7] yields 10.5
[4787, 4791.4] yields 10.3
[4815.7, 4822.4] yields 10.9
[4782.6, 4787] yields 9.16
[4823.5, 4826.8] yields 9.45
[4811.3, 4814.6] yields 9.69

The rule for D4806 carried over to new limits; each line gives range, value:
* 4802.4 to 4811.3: 9.49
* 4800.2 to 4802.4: 10.1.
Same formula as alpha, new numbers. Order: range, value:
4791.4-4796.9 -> 10.2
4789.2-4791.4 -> 10.1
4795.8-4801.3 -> 10.2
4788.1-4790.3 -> 9.67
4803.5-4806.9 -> 9.23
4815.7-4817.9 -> 9.41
